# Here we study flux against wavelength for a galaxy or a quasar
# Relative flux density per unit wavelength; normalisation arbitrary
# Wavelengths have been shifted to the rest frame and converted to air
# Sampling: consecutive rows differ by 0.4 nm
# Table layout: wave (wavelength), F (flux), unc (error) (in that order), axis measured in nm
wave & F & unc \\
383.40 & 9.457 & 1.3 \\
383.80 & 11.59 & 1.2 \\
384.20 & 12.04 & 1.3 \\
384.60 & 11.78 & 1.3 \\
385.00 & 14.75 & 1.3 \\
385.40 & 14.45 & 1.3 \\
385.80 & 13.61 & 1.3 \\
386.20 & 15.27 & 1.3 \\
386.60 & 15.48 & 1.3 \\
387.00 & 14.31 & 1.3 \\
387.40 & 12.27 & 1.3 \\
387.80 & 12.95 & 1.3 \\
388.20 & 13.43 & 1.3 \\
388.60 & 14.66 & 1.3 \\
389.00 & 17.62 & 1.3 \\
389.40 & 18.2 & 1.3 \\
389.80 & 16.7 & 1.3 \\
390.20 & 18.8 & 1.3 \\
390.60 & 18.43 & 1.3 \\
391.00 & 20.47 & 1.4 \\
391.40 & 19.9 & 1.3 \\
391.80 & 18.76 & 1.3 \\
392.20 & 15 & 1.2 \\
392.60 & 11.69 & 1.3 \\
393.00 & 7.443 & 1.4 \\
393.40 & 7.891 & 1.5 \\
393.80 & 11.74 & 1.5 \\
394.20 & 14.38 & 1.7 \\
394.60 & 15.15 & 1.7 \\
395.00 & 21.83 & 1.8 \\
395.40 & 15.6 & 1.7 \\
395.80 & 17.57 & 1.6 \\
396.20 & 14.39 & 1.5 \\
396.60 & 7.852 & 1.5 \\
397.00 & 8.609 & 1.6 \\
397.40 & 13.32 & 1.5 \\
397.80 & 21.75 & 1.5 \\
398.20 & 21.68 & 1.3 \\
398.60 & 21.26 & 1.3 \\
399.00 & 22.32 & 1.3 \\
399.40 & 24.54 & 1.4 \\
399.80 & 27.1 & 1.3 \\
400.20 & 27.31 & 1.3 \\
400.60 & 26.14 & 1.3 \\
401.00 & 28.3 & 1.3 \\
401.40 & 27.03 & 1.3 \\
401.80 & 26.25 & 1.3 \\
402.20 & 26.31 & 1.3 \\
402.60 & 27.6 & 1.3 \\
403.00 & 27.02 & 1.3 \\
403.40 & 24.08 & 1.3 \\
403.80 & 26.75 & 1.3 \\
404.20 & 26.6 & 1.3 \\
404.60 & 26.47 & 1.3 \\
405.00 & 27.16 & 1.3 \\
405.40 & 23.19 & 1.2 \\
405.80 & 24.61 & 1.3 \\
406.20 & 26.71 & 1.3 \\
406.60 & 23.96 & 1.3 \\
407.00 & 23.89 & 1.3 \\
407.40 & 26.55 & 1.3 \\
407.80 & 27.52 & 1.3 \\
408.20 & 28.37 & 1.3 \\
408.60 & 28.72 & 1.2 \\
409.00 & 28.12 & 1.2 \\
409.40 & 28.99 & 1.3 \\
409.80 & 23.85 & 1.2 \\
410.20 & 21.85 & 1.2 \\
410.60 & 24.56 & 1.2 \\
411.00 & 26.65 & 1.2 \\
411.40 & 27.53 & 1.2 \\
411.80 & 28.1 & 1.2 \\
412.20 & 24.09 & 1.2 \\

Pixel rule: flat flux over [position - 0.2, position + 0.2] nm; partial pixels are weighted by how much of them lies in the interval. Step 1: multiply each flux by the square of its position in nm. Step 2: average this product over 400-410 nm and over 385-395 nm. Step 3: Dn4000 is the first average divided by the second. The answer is 1.89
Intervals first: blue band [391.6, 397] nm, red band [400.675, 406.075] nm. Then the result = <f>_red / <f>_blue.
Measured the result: 1.93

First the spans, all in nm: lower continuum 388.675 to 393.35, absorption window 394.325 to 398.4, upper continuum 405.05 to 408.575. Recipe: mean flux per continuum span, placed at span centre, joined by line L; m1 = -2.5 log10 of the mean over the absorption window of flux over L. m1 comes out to 0.23 mag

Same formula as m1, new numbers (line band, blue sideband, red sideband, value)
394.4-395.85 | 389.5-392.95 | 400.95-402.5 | 0.18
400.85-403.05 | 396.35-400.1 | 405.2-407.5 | -0.25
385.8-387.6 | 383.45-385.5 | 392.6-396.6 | -0.12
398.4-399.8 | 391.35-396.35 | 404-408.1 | -0.20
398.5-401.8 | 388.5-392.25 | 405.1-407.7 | -0.15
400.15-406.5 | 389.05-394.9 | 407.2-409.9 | -0.11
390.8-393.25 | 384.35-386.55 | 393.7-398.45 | -0.04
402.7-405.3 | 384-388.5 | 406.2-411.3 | -0.12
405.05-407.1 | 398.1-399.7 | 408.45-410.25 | 0.03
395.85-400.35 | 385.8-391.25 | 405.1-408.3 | 0.12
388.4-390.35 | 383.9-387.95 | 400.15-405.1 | -0.05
